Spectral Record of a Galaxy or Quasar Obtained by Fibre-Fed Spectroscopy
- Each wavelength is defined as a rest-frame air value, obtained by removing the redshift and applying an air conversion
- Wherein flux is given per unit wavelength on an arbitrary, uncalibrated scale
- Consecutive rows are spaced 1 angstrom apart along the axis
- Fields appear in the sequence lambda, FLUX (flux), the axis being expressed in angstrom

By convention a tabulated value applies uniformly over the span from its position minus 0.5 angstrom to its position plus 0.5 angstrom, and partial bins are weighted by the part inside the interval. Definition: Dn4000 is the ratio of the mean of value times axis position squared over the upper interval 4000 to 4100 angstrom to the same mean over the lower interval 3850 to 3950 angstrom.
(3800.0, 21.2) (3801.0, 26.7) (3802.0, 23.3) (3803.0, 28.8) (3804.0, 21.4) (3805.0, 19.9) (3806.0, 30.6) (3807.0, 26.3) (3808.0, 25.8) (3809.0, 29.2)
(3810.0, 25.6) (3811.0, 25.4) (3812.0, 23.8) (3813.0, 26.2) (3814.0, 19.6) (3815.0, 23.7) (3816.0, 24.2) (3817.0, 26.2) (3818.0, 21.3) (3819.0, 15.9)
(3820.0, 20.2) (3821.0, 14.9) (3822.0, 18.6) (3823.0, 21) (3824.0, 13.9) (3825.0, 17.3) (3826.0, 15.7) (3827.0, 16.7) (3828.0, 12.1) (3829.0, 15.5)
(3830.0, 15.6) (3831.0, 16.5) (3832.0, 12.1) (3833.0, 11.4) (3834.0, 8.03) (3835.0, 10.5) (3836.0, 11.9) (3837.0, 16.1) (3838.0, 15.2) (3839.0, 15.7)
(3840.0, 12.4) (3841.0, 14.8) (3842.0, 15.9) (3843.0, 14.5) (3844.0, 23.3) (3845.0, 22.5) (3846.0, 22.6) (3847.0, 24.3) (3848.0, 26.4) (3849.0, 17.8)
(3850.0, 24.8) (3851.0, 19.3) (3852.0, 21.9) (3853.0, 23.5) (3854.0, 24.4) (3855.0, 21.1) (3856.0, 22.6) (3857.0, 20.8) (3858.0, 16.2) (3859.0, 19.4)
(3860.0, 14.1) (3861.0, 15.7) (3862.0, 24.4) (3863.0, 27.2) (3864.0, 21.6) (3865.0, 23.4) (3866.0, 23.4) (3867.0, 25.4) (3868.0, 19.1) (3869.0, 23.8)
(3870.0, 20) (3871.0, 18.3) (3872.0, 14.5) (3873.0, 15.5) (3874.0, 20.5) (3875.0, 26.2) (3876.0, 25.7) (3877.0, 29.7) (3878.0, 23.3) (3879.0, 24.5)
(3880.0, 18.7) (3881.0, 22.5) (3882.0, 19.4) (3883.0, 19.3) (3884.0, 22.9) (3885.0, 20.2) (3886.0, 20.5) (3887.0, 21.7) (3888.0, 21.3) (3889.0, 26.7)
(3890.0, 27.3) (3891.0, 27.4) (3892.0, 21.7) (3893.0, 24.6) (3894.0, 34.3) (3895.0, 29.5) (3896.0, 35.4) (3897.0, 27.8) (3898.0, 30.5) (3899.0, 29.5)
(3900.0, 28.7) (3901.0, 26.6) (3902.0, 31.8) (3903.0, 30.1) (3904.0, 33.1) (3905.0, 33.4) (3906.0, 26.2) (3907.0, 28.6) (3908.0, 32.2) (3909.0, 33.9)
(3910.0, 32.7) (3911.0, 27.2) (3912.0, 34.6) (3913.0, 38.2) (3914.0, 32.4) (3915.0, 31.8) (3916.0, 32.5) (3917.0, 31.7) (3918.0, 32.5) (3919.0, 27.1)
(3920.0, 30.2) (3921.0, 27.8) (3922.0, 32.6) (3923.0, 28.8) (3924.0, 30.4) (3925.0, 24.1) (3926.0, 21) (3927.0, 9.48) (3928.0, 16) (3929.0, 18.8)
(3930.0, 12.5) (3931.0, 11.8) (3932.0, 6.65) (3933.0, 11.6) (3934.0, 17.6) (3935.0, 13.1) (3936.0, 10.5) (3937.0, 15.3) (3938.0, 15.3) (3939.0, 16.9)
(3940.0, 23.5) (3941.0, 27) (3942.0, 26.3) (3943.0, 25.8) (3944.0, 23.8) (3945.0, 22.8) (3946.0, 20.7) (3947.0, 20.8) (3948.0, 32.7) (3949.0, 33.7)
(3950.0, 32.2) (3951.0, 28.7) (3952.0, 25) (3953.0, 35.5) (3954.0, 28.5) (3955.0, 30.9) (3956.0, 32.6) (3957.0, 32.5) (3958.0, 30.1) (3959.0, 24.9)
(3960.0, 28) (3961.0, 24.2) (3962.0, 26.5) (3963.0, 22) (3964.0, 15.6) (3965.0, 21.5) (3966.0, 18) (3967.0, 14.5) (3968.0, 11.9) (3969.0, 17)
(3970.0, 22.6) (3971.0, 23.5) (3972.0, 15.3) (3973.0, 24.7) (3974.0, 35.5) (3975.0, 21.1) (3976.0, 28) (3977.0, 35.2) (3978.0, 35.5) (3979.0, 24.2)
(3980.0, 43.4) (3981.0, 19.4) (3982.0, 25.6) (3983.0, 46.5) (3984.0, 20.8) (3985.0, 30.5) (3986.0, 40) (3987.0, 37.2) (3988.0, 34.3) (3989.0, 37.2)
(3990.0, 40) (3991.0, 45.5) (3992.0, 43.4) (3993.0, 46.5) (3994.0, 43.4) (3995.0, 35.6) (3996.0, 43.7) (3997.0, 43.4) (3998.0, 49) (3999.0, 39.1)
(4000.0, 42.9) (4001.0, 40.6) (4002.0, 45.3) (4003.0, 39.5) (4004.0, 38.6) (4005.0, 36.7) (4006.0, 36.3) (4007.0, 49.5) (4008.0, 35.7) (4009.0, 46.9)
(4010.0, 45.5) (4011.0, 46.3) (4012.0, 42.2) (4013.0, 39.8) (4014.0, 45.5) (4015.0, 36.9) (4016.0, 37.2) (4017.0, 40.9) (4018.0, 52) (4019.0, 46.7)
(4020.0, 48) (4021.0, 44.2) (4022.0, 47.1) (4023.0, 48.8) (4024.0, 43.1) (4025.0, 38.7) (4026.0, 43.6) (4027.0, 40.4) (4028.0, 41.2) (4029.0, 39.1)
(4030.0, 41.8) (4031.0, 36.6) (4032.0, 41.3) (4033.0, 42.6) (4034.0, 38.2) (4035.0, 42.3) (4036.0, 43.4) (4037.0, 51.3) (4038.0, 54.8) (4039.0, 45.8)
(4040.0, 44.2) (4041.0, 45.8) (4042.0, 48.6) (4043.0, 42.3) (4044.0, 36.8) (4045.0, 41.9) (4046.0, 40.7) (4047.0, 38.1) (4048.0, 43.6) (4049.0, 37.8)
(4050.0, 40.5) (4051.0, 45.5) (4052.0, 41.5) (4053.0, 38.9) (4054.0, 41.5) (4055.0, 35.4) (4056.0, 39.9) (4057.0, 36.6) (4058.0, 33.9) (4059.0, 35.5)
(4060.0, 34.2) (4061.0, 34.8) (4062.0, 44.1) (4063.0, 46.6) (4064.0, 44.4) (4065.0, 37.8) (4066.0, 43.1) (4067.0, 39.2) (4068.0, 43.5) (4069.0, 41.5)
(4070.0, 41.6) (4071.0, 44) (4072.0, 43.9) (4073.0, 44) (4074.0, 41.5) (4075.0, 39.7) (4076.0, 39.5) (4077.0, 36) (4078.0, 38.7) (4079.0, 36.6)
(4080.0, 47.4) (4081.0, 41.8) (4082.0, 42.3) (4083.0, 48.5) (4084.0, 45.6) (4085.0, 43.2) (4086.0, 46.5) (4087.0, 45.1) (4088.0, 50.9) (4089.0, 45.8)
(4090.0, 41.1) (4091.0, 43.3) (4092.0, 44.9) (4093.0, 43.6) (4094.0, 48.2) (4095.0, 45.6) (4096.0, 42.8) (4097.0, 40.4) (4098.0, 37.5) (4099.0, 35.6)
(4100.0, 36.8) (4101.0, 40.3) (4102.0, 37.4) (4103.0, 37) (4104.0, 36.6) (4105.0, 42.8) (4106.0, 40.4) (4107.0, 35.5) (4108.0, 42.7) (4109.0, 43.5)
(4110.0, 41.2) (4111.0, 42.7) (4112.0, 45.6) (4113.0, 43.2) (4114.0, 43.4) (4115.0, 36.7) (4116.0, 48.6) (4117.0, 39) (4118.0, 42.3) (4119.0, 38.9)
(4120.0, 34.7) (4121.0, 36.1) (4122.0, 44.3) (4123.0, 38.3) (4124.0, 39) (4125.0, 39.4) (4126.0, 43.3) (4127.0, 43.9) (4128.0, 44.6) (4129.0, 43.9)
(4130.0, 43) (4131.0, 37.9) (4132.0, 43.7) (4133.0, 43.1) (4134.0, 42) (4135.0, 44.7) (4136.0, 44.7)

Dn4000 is 1.9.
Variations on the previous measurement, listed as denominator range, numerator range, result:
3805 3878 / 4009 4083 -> 2.33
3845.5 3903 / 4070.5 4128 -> 2.00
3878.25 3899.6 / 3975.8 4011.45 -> 1.63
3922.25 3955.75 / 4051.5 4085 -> 1.98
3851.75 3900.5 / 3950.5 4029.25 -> 1.61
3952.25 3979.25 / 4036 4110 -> 1.75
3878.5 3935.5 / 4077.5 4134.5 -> 1.80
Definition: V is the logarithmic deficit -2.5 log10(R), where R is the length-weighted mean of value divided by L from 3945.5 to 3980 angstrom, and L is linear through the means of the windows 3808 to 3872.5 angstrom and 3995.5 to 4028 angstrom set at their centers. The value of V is 0.36 mag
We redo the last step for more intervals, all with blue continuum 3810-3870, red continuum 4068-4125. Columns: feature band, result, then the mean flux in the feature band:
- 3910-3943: 0.15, 23.2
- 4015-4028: -0.24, 43.8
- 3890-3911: -0.21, 29.8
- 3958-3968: 0.35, 21.6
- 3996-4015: -0.25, 42.3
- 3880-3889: 0.10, 21.2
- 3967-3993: 0.05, 30.3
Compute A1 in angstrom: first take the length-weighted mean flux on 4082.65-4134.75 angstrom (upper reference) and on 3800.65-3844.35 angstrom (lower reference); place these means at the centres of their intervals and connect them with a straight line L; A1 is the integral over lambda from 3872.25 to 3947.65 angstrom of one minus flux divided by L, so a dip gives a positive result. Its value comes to 3.5 angstrom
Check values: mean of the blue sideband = 19.1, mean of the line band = 24.7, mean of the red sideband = 41.9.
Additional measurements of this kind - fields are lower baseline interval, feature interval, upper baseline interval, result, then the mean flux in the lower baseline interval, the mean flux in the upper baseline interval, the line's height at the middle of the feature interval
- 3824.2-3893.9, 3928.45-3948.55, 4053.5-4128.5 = 6.36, 19.9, 41.3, 27.2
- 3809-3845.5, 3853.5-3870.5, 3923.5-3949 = -2.87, 17.8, 19.3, 18.3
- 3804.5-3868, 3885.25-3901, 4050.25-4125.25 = -1.50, 19.8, 41.2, 24.6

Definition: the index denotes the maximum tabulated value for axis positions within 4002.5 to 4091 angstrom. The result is 54.8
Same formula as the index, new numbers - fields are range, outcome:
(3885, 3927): 38.2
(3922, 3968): 35.5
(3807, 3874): 29.2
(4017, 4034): 52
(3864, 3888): 29.7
